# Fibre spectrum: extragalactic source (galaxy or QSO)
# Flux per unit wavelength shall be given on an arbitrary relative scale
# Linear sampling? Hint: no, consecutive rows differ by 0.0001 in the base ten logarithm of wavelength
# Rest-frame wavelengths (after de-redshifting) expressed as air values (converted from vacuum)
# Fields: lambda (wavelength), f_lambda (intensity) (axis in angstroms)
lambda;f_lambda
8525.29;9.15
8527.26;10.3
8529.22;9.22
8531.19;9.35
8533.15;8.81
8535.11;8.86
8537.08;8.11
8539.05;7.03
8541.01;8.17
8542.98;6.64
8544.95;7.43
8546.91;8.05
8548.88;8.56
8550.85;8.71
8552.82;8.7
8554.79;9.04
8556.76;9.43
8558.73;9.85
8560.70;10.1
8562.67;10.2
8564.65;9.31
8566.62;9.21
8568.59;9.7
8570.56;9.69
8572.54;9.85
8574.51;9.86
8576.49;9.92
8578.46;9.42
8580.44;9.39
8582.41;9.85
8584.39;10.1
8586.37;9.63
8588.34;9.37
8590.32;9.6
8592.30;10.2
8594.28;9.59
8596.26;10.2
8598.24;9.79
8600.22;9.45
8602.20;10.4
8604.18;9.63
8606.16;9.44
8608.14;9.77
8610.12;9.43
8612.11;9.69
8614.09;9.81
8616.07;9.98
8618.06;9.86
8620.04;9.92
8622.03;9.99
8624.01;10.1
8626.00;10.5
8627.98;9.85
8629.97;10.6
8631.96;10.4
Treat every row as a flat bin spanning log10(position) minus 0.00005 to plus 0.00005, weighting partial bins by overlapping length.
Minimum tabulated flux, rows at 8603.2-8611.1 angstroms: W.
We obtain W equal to 9.43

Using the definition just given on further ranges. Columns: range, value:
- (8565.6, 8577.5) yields 9.21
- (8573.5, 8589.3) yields 9.37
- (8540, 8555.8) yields 6.64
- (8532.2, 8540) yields 7.03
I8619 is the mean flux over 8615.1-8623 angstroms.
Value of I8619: 9.93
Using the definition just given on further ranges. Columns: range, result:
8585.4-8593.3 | 9.7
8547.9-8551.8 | 8.63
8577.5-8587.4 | 9.68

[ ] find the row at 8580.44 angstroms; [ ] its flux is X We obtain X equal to 9.39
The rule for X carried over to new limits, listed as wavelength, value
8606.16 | 9.44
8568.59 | 9.7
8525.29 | 9.15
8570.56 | 9.69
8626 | 10.5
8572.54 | 9.85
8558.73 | 9.85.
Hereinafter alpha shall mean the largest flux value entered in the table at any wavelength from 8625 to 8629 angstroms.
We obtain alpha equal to 10.5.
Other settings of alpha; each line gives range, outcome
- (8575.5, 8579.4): 9.92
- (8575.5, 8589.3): 10.1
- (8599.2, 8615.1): 10.4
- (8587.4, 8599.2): 10.2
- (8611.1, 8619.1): 9.98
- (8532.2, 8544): 8.86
